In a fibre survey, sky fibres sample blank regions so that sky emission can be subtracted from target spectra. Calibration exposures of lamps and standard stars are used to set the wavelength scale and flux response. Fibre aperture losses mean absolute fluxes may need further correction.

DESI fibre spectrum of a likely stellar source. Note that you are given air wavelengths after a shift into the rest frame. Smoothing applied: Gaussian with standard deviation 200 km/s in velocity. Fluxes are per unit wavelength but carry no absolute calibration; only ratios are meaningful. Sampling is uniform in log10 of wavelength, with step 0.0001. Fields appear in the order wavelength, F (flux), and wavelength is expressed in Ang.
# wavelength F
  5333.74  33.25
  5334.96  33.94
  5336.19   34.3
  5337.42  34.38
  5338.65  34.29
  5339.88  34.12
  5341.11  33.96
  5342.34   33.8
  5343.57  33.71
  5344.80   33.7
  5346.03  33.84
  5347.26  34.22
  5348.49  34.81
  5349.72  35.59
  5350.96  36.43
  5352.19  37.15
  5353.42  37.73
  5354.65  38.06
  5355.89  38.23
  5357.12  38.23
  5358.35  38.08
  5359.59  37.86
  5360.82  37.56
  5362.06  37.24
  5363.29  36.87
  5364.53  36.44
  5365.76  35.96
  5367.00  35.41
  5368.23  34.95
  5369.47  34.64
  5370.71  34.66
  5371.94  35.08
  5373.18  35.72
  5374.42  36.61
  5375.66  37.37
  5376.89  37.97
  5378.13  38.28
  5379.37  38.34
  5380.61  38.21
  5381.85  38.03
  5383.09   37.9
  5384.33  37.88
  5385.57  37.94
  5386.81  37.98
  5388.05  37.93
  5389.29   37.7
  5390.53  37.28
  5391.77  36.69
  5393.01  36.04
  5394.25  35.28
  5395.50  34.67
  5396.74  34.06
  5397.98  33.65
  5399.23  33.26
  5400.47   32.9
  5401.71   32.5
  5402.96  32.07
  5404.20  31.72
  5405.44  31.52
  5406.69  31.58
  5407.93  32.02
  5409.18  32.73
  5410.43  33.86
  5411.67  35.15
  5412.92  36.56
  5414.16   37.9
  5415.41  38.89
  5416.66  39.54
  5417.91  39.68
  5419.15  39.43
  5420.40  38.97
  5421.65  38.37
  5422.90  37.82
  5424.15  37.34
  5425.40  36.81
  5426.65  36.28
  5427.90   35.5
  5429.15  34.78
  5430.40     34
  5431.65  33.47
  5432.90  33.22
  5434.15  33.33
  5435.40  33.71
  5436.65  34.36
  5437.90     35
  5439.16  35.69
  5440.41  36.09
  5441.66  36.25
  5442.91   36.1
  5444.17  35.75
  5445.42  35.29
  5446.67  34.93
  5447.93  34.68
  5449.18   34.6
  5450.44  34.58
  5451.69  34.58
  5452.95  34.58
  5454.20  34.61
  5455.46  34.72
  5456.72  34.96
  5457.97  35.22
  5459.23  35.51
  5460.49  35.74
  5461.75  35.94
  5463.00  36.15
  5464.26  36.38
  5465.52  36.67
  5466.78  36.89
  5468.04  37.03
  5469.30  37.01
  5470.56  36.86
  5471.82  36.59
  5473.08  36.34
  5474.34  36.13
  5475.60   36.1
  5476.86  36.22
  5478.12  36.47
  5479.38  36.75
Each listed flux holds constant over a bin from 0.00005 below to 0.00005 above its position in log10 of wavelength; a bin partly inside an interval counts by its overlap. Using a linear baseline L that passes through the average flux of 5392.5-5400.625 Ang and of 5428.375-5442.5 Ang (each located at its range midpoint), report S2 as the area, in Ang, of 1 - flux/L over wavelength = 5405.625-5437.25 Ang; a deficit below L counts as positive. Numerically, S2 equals -1.16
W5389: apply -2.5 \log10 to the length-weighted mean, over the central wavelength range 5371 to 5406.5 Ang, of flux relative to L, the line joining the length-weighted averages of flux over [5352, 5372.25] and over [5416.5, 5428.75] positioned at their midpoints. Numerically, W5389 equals 0.04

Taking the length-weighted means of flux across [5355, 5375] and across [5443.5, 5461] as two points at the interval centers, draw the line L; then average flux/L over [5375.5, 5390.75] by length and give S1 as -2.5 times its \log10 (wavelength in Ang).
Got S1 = -0.05 mag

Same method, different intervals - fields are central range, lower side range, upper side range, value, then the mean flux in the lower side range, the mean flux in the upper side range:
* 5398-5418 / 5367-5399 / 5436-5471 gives 0.06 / 36.5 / 35.6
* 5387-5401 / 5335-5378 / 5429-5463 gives 0.00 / 35.9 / 34.9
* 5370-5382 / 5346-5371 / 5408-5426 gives -0.01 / 36.5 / 37.2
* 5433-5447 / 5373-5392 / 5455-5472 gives 0.04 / 37.7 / 36.1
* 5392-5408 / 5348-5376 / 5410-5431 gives 0.11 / 36.5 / 37.1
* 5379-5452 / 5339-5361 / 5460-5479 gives 0.02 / 35.9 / 36.4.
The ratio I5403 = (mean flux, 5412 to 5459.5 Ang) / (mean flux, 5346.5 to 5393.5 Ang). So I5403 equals 0.97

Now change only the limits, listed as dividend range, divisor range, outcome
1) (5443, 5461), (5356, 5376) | 0.96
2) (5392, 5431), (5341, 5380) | 0.98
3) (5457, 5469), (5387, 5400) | 1.01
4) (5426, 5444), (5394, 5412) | 1.06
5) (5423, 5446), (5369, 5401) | 0.97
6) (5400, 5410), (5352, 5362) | 0.85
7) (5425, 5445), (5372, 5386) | 0.93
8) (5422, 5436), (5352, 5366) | 0.94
